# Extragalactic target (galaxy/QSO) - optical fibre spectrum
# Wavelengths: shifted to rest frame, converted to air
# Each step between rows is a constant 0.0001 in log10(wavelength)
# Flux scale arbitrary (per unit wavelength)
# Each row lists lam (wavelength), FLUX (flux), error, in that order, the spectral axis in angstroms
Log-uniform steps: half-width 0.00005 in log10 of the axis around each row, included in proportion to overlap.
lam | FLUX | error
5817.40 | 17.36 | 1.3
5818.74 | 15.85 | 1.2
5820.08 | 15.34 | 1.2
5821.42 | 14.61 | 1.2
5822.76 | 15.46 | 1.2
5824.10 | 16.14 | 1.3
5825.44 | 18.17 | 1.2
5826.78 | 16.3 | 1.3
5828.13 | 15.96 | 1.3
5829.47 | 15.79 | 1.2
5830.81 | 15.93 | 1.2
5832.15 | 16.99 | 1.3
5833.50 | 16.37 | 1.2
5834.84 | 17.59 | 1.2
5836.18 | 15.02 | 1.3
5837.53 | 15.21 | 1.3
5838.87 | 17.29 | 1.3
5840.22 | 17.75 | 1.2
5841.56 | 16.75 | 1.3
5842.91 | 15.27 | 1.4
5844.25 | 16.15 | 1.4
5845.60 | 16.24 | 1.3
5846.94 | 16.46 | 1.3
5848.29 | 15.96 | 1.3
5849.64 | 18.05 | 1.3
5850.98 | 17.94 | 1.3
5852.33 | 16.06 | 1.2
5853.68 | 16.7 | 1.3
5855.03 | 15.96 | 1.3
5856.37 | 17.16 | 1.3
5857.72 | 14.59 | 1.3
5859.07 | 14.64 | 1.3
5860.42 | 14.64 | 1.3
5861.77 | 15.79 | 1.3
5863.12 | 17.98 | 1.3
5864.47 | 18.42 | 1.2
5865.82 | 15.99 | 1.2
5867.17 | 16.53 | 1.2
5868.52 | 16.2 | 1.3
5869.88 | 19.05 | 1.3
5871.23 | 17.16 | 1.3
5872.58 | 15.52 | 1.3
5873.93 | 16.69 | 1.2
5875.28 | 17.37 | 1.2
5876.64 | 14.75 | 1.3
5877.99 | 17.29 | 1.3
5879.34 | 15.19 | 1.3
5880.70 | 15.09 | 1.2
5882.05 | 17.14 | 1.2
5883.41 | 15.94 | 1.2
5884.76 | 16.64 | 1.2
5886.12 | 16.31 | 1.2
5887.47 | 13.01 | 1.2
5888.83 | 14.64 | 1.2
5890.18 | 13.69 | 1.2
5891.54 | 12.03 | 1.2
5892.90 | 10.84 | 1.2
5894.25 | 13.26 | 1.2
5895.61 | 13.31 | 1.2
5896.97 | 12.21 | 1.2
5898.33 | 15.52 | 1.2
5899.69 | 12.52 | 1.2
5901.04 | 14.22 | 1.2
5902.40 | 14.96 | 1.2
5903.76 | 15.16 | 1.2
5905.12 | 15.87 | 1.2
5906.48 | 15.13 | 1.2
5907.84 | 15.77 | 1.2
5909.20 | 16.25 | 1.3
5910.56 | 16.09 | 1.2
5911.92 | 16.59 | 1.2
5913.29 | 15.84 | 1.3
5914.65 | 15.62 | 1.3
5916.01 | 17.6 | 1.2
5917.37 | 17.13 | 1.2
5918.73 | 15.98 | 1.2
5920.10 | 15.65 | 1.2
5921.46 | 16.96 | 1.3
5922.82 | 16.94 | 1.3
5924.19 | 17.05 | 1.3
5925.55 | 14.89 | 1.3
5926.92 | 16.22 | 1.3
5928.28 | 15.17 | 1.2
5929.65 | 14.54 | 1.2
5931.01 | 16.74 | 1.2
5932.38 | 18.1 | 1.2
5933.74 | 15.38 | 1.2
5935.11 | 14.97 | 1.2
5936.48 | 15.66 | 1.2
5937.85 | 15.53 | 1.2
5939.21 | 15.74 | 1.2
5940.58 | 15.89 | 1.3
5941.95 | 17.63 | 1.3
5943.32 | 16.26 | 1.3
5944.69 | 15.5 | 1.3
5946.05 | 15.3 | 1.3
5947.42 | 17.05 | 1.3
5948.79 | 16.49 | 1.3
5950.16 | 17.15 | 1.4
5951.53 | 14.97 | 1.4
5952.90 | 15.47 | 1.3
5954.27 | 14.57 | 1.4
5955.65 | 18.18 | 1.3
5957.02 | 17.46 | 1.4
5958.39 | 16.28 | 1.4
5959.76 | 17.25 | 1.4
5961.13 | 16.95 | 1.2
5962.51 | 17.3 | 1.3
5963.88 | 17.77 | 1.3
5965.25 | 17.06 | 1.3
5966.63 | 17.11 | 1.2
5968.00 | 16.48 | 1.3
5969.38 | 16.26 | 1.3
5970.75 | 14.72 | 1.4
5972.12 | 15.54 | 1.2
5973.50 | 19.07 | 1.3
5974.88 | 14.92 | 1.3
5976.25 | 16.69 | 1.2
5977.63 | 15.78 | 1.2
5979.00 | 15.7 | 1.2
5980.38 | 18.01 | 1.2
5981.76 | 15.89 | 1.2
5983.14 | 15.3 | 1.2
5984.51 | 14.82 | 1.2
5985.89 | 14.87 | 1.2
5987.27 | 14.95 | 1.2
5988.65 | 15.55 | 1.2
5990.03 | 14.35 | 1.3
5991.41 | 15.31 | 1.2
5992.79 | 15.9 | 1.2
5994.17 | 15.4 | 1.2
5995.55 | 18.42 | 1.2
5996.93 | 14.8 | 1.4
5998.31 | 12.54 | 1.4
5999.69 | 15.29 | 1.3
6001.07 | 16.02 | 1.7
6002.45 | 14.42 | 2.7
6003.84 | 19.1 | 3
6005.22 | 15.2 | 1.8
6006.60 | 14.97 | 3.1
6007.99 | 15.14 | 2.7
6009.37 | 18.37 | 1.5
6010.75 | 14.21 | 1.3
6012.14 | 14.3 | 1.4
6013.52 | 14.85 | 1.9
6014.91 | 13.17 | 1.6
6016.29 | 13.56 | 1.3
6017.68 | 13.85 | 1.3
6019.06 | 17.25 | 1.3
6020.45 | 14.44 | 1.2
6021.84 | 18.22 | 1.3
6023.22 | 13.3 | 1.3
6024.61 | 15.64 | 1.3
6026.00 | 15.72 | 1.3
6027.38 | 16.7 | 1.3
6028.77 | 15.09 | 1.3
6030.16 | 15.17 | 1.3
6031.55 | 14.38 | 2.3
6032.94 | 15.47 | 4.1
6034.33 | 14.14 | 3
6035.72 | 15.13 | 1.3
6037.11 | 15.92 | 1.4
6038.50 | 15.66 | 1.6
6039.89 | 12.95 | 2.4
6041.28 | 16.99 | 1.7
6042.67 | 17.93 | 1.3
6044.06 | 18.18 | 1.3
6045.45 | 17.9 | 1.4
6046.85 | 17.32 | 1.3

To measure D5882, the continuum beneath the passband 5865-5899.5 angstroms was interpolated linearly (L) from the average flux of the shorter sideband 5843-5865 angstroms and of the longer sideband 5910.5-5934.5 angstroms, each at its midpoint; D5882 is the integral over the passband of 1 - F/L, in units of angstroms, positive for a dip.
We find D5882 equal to 2.3 angstroms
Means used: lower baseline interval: 16.4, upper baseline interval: 16.2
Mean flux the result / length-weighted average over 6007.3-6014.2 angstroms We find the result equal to 15.4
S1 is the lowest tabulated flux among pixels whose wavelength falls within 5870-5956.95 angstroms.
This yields 10.84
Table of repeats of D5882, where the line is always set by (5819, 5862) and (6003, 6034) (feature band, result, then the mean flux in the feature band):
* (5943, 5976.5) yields -1.8 angstroms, 16.5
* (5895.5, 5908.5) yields 1.1 angstroms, 14.5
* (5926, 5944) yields -0.3 angstroms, 16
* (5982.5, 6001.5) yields 0.3 angstroms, 15.2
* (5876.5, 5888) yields 0.2 angstroms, 15.8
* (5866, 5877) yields -0.4 angstroms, 16.7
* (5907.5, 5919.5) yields -0.4 angstroms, 16.3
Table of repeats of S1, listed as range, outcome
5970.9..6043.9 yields 12.54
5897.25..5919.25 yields 12.52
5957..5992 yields 14.35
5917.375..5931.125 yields 14.54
